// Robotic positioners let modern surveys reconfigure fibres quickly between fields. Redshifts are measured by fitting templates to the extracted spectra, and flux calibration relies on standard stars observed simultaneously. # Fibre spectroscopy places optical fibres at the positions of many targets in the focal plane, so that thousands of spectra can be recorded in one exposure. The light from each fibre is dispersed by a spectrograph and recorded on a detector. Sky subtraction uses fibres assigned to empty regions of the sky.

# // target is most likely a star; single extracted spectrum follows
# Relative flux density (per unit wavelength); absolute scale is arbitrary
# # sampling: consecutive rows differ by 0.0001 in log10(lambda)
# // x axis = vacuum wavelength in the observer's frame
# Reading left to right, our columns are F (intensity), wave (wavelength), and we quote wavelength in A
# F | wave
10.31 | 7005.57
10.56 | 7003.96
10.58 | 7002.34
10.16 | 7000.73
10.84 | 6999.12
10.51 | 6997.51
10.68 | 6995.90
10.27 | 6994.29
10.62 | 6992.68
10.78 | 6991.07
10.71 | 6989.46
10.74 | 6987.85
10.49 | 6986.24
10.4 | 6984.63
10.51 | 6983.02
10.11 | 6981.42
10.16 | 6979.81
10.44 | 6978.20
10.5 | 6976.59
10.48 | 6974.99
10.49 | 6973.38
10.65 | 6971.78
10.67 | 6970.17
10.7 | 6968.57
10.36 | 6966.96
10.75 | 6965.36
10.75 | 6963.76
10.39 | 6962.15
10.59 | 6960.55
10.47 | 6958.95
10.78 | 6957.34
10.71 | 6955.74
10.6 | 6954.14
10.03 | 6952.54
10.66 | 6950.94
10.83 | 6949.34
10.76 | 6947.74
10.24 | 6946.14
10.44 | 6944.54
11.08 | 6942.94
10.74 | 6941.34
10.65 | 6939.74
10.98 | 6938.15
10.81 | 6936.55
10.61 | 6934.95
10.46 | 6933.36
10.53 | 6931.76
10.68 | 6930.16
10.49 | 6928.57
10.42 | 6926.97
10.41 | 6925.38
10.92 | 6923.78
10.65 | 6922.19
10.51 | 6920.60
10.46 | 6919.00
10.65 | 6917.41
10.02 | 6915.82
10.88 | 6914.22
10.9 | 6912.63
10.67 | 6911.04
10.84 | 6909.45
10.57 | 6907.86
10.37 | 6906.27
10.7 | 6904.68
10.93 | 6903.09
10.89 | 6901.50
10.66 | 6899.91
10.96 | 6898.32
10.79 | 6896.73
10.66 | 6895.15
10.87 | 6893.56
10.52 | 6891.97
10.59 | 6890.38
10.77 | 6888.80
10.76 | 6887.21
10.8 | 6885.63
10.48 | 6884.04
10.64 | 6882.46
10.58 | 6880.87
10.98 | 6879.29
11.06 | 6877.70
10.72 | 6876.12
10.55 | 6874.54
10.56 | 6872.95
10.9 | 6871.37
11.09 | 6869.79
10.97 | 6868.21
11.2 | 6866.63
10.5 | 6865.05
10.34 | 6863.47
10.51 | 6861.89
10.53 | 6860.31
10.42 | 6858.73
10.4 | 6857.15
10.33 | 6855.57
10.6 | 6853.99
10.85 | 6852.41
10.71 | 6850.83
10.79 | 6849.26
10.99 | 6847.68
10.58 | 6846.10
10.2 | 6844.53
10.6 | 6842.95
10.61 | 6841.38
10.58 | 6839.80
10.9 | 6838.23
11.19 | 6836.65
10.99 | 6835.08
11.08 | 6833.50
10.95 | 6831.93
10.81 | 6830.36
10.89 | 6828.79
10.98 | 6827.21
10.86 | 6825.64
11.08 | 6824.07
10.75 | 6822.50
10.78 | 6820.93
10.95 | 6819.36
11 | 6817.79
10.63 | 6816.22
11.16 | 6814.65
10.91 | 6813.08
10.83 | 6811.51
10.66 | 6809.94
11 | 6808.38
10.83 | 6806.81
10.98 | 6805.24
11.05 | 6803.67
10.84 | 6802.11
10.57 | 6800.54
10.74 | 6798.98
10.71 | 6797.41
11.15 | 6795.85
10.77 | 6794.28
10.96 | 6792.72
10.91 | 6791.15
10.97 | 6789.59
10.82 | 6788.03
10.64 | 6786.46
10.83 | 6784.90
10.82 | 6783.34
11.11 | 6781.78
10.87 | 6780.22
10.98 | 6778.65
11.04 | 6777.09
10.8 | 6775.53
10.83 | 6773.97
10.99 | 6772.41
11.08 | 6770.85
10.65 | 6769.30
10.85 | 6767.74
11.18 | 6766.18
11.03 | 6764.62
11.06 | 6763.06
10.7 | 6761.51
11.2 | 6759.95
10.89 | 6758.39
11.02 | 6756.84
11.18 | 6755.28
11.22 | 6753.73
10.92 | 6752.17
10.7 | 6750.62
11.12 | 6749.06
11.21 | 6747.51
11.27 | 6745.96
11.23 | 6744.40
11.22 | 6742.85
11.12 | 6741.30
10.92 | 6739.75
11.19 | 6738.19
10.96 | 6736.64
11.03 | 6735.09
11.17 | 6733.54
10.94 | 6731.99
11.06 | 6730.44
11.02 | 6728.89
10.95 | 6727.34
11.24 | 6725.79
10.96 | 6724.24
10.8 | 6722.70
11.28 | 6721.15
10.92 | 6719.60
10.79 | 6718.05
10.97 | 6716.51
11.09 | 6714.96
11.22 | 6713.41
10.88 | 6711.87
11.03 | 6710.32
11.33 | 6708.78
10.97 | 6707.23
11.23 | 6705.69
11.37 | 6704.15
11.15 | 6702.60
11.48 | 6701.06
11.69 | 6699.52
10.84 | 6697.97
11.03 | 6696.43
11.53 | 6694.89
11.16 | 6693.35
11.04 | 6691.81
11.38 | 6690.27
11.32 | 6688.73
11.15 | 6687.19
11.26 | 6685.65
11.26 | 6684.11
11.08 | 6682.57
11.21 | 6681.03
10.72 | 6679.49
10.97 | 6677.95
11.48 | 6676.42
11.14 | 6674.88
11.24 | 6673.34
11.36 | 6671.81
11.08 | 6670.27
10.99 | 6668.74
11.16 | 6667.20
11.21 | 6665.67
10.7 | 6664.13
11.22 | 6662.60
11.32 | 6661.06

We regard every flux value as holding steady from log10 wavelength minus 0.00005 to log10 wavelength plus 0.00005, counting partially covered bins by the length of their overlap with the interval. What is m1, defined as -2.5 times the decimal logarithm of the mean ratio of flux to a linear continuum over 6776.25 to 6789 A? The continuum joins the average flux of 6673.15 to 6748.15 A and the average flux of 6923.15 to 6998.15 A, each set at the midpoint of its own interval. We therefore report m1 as 0.008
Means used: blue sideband 11.1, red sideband 10.6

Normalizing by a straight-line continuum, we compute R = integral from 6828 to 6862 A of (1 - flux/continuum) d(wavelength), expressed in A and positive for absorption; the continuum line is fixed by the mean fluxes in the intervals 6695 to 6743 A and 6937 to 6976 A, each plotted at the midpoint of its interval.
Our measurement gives 0.4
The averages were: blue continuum 11.1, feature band 10.7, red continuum 10.6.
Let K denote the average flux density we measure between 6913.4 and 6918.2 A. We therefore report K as 10.5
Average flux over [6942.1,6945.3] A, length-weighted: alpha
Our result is 10.8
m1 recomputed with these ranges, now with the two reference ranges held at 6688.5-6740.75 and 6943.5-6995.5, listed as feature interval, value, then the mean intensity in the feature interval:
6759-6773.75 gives 0.00 mag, 11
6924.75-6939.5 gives 0.00 mag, 10.6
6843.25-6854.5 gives 0.01 mag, 10.7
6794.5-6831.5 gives 0.00 mag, 10.9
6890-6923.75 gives 0.00 mag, 10.7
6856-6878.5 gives 0.01 mag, 10.7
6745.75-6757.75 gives 0.00 mag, 11.1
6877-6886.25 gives 0.00 mag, 10.7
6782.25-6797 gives 0.01 mag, 10.9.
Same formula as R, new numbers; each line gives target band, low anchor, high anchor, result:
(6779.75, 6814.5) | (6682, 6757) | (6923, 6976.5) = 0.26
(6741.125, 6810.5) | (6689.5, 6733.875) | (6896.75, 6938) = 0.16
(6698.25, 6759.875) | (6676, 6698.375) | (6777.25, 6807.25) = -0.26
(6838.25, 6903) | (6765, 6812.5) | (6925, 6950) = 0.32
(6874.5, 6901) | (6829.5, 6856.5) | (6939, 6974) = -0.11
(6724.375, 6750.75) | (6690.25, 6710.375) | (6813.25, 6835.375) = 0.13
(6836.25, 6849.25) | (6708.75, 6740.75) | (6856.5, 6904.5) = 0.12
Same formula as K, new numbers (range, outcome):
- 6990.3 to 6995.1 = 10.6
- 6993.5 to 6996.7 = 10.5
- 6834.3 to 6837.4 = 11.1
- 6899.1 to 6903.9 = 10.8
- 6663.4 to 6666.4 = 10.9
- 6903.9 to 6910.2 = 10.6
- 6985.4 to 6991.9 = 10.7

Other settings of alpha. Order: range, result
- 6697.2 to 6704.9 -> 11.3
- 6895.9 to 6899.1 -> 10.9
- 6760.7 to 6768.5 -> 11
